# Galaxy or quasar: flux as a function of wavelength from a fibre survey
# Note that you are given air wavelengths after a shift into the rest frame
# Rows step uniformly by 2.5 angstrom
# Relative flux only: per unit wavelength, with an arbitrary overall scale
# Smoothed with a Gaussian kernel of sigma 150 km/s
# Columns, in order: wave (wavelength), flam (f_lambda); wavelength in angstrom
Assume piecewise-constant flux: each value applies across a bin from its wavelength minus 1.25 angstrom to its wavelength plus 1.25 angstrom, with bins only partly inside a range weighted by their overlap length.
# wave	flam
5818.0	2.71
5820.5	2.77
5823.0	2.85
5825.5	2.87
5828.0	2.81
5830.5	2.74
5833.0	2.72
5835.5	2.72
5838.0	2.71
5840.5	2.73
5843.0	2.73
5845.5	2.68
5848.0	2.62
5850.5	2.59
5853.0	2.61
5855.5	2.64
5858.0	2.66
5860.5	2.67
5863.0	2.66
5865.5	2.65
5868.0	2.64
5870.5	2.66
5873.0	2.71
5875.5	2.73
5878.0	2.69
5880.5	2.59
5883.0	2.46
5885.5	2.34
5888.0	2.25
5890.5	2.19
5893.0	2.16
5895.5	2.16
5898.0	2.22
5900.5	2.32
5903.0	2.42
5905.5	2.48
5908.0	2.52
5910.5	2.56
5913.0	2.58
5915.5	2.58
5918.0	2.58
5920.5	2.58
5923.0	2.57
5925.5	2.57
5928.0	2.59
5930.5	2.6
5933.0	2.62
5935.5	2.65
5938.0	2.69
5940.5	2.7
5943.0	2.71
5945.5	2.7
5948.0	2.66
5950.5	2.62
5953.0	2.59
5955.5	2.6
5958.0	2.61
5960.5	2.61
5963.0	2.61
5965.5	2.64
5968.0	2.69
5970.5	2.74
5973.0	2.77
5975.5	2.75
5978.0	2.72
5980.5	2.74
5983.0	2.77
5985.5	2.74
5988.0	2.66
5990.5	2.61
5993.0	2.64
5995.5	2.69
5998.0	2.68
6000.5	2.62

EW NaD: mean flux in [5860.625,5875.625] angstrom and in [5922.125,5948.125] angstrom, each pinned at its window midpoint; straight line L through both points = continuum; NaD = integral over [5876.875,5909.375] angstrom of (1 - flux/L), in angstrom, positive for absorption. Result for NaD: 3.6 angstrom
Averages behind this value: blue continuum 2.67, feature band 2.37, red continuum 2.64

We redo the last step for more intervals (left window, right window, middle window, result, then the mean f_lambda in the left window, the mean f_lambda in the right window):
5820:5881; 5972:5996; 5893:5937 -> 3.4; 2.7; 2.71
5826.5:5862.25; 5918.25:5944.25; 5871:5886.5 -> 0.4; 2.69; 2.63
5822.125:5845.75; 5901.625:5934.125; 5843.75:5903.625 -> 3.3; 2.76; 2.56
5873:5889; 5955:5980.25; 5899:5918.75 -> 0.6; 2.53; 2.68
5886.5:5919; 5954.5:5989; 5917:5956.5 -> -1.4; 2.38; 2.69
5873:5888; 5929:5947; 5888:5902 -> 2.0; 2.55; 2.67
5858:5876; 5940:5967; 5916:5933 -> 0.4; 2.67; 2.64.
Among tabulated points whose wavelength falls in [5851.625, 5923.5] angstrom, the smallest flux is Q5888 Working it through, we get 2.16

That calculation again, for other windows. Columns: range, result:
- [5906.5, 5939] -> 2.52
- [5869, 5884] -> 2.46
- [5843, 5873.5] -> 2.59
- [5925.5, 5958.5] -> 2.57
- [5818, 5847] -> 2.68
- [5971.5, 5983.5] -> 2.72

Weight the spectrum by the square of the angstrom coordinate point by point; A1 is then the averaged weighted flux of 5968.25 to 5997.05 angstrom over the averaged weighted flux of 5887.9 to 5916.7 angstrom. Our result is 1.2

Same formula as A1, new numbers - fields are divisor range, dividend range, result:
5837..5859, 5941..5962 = 1.03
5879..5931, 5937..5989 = 1.12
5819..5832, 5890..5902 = 0.81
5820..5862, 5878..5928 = 0.92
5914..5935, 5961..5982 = 1.06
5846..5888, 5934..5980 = 1.06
